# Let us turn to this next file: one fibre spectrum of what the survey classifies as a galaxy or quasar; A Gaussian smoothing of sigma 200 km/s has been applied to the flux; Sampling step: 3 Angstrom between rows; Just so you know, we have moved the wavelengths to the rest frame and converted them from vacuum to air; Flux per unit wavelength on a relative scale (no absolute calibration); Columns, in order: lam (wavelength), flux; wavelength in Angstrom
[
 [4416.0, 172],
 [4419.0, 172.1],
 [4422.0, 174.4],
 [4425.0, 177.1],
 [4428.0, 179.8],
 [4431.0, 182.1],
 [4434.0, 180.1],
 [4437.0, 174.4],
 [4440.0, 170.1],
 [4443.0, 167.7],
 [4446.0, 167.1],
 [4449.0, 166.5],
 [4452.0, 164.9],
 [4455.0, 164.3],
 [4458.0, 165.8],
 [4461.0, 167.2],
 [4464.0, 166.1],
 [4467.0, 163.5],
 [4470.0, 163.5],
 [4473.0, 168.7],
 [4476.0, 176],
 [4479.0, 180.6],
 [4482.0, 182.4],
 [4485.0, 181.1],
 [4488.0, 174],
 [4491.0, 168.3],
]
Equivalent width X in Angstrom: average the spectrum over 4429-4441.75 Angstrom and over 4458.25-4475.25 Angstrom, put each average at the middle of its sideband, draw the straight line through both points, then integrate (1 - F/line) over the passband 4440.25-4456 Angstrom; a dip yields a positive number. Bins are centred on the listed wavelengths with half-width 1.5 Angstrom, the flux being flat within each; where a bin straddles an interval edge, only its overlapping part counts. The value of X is 0.5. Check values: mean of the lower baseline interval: 177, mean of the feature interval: 166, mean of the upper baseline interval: 166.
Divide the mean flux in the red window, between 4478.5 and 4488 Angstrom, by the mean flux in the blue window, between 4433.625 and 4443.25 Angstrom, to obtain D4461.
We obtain 1.04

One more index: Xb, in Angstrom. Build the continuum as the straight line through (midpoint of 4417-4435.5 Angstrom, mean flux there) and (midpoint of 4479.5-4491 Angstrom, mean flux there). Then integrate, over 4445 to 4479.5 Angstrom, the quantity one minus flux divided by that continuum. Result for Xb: 2.0 Angstrom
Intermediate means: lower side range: 177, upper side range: 178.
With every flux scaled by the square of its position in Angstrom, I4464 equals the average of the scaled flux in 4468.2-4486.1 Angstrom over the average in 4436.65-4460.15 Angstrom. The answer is 1.06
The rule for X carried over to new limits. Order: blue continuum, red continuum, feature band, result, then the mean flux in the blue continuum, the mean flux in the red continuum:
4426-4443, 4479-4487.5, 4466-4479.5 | 0.7 Angstrom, 176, 181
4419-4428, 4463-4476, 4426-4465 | 0.2 Angstrom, 176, 167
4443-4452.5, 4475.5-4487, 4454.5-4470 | 0.6 Angstrom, 167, 180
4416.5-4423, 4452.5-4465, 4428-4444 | -0.5 Angstrom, 173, 166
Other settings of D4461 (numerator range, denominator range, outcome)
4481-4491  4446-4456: 1.07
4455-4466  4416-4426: 0.95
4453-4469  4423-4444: 0.94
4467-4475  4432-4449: 0.97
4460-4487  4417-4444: 0.98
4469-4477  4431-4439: 0.95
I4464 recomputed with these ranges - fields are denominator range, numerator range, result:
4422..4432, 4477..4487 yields 1.04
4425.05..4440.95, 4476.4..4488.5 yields 1.03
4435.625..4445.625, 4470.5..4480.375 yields 1.04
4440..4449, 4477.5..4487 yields 1.10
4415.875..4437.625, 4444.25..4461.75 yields 0.95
